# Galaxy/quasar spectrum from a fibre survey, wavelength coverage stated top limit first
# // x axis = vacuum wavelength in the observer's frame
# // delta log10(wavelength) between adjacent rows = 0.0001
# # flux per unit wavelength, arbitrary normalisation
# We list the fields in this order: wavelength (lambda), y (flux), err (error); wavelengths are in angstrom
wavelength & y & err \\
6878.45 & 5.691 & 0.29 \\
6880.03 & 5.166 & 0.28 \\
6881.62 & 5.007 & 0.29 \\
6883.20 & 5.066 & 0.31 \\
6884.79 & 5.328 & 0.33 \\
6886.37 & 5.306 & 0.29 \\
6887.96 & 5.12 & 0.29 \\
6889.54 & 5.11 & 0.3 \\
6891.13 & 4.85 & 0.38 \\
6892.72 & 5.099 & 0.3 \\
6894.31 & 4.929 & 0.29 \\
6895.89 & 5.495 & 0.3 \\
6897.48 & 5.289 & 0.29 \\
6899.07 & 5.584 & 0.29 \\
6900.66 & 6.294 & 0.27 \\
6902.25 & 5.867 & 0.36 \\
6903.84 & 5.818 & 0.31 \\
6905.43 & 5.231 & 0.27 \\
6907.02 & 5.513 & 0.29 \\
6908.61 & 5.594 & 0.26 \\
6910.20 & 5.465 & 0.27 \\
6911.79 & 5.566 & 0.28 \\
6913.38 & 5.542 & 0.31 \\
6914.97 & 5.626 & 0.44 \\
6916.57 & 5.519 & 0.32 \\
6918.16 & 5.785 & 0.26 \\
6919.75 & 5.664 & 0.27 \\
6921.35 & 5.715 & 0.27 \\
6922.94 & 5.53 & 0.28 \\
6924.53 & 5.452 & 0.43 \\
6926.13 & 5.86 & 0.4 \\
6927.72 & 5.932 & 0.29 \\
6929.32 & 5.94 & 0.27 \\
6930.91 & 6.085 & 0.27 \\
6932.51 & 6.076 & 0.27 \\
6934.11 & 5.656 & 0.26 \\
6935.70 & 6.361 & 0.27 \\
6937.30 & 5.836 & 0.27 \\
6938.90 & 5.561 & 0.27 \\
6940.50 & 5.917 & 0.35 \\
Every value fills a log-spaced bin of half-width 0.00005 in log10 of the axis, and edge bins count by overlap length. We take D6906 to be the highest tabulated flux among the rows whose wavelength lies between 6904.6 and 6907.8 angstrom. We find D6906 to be 5.513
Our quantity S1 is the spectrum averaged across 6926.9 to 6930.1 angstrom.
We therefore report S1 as 5.94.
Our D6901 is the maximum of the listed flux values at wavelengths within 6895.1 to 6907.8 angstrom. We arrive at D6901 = 6.294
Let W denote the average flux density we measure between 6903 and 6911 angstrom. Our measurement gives 5.53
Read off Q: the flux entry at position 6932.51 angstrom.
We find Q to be 6.076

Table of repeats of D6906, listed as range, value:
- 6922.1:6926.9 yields 5.86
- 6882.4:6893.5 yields 5.328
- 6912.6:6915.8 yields 5.626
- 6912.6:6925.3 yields 5.785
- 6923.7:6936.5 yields 6.361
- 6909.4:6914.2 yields 5.566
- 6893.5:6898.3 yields 5.495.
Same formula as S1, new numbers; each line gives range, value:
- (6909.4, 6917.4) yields 5.55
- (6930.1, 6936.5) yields 6.05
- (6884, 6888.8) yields 5.26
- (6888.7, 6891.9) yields 4.99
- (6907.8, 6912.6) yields 5.55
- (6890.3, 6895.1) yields 4.96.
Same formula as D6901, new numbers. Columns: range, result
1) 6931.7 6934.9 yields 6.076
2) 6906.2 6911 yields 5.594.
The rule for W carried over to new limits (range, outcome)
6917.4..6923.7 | 5.67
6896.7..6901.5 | 5.72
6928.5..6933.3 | 6.03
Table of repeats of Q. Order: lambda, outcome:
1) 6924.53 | 5.452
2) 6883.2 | 5.066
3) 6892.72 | 5.099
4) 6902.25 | 5.867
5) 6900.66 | 6.294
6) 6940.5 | 5.917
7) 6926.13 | 5.86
